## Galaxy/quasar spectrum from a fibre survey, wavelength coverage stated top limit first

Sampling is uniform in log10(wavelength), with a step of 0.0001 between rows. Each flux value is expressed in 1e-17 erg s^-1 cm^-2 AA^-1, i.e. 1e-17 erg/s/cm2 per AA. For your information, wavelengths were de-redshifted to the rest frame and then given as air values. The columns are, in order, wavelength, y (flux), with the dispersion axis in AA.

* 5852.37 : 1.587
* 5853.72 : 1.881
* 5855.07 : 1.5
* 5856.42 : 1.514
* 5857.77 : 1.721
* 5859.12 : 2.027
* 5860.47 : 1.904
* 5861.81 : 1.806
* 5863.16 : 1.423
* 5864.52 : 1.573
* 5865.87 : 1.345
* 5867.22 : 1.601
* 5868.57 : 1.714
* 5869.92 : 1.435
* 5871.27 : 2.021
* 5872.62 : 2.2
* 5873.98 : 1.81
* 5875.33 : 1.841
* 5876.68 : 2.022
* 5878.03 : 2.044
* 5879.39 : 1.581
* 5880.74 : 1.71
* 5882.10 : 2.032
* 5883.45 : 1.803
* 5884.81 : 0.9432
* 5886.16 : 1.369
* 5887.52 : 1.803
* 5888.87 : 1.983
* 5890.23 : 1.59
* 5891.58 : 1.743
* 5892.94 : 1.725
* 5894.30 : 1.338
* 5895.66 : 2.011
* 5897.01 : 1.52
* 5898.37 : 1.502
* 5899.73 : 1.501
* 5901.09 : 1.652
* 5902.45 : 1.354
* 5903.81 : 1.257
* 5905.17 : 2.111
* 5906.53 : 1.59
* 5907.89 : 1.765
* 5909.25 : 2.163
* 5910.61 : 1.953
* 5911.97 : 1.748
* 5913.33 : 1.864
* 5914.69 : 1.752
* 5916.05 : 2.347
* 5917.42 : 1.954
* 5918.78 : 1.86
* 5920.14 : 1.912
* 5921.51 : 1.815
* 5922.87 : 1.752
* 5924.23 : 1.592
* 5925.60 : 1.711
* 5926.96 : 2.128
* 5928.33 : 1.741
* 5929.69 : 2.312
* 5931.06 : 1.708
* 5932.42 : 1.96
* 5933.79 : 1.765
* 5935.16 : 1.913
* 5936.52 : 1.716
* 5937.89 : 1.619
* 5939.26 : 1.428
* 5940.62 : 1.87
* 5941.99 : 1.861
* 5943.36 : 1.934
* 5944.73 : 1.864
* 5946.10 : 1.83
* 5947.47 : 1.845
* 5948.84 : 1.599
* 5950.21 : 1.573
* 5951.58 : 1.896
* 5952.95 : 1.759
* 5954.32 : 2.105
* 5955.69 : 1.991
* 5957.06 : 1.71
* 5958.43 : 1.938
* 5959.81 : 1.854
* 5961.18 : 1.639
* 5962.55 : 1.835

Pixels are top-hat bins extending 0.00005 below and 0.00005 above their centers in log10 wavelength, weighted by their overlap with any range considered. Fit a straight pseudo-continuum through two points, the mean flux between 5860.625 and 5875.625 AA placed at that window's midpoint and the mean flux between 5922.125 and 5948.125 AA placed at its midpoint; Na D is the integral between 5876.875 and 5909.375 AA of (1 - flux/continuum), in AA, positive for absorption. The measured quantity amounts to 1.5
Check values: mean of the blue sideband 1.71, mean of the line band 1.67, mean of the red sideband 1.82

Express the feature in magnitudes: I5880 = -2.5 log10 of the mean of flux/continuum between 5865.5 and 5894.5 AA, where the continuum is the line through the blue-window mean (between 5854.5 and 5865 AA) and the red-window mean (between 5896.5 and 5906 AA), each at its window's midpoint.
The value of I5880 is -0.06 mag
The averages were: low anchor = 1.69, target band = 1.72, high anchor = 1.56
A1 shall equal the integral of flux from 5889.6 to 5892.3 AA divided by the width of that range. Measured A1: 1.67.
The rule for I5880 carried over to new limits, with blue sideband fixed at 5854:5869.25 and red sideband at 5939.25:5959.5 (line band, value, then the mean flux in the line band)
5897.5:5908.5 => 0.096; 1.59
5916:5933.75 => -0.064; 1.89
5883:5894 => 0.066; 1.61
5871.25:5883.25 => -0.135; 1.91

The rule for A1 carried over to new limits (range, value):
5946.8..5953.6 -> 1.73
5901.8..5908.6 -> 1.62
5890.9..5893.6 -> 1.74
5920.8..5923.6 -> 1.78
